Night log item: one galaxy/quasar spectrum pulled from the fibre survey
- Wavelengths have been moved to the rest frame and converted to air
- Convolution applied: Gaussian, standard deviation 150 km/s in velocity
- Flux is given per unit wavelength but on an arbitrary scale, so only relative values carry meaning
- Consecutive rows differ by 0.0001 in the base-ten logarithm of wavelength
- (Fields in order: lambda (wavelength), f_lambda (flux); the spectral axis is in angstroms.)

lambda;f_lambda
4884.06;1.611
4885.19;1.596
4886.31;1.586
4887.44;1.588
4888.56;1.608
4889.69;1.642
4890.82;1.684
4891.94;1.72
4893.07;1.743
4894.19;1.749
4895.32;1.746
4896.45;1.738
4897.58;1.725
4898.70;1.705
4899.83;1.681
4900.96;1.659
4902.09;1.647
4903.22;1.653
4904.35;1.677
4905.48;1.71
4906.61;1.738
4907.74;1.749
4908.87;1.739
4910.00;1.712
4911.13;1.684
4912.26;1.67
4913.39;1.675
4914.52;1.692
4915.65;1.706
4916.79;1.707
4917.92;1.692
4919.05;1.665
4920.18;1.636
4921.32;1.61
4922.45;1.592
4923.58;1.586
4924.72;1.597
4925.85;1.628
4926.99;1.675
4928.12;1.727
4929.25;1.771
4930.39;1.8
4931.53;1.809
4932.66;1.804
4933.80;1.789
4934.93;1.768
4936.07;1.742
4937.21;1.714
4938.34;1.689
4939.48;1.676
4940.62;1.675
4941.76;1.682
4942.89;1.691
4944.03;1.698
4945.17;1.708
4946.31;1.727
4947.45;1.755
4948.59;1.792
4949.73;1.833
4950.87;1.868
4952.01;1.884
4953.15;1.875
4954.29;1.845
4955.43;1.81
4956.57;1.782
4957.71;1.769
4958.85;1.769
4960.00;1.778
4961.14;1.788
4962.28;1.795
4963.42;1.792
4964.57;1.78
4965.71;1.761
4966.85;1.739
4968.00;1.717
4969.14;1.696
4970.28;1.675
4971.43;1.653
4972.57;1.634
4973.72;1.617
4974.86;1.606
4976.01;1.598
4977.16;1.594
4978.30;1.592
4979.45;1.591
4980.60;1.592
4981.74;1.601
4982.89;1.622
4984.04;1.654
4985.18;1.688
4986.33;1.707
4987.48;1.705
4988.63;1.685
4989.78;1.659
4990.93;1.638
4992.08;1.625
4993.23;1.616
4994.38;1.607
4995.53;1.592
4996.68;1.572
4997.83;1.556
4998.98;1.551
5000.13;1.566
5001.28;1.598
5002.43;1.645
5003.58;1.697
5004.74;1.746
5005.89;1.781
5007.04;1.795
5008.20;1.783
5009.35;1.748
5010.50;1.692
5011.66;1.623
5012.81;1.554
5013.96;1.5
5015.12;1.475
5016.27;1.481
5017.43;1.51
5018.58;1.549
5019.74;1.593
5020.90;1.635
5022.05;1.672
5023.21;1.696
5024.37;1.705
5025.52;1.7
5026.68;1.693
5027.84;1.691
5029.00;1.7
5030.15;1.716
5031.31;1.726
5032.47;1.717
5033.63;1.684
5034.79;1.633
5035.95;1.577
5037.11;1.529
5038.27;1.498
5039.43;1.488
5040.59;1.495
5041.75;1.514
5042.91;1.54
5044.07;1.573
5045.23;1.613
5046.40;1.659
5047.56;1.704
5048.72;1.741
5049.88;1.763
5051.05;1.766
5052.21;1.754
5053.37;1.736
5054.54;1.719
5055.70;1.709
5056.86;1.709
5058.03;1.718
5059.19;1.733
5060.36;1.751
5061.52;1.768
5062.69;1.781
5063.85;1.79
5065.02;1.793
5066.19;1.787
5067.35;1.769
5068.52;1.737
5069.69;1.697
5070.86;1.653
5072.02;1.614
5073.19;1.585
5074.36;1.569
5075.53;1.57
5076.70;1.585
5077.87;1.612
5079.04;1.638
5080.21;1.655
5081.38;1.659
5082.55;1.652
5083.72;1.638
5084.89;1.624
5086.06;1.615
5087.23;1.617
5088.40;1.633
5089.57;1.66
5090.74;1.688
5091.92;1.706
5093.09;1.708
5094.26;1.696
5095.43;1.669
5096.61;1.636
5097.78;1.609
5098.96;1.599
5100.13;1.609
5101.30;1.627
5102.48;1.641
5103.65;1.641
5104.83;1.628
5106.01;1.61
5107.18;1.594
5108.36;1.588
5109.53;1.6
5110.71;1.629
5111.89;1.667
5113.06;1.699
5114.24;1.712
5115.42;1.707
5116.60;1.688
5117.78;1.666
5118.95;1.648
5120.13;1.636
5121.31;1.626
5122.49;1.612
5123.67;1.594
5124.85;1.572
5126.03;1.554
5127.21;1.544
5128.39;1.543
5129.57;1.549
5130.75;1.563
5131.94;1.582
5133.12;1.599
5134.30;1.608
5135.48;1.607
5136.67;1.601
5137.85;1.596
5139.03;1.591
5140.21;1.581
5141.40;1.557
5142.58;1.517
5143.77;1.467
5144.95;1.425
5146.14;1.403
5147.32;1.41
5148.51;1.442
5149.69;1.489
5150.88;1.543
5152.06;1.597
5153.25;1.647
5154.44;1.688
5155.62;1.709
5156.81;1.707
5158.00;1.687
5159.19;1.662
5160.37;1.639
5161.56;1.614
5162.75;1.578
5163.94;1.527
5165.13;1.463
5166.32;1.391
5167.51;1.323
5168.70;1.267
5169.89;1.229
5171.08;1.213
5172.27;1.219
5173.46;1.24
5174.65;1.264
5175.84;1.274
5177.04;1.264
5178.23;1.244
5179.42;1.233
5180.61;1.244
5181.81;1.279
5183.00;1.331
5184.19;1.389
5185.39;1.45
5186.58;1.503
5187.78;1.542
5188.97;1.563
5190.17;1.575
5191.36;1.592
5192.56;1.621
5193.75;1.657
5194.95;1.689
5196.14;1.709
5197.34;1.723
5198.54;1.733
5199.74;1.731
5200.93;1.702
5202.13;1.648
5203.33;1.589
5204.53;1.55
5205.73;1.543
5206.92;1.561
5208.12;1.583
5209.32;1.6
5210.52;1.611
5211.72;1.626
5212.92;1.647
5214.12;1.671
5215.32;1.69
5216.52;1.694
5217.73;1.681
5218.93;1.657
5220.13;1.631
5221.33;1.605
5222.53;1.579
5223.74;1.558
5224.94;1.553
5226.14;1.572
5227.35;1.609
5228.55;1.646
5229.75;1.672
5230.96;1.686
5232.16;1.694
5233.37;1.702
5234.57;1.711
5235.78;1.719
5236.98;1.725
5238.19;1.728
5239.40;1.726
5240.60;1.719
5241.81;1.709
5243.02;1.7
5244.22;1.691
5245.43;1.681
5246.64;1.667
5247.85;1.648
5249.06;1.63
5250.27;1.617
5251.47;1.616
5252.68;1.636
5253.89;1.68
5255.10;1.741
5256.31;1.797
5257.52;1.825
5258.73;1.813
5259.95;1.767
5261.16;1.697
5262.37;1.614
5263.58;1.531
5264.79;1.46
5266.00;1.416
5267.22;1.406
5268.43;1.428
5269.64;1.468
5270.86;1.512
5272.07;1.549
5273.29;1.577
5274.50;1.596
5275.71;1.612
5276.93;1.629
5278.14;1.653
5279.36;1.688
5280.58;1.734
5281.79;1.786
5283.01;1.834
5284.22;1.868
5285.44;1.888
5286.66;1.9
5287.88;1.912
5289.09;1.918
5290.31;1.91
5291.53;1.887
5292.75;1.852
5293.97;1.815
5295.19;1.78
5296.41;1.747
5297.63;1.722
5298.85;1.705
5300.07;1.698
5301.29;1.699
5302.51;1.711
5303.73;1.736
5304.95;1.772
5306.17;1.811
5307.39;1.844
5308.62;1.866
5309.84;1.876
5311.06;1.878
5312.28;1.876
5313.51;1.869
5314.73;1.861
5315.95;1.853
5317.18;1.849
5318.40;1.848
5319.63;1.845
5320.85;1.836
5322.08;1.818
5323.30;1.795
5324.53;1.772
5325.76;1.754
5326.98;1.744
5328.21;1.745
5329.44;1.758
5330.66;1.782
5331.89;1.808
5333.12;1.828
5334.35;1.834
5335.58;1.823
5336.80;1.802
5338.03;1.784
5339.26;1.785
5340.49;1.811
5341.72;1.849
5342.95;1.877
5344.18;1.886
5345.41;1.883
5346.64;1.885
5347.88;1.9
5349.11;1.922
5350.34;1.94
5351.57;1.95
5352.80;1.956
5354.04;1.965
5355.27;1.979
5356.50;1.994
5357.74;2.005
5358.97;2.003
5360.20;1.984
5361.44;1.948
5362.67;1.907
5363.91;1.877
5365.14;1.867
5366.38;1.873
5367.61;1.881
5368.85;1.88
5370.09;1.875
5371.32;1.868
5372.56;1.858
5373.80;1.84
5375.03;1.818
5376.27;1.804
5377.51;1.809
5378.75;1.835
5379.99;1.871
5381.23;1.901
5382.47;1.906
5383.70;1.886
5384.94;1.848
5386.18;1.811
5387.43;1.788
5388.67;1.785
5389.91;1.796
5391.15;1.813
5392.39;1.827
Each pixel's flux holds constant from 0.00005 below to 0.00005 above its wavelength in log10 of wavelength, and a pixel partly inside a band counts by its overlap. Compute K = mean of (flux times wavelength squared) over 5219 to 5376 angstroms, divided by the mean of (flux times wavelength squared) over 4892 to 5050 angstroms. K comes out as 1.20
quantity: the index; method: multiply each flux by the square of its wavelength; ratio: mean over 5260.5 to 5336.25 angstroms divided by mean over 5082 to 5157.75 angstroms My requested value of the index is 1.16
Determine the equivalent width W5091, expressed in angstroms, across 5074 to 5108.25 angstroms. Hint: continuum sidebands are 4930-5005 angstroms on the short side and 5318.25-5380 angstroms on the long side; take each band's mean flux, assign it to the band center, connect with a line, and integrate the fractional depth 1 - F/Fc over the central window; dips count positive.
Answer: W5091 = 2.3 angstroms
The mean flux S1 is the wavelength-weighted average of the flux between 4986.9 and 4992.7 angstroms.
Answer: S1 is 1.66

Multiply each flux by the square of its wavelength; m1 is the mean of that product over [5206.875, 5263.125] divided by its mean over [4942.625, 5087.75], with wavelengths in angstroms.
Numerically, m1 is 1.1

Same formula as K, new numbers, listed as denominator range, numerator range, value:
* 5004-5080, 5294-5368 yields 1.24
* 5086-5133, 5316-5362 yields 1.25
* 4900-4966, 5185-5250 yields 1.06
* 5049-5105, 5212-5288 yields 1.06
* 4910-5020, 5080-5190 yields 0.98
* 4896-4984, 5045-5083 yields 1.04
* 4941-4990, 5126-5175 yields 0.95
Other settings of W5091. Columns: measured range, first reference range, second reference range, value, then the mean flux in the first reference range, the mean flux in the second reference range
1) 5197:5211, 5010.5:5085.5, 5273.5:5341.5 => 0.9 angstroms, 1.65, 1.8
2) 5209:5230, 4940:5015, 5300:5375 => 2.0 angstroms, 1.69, 1.85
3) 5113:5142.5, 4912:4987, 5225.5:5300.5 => 1.6 angstroms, 1.71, 1.69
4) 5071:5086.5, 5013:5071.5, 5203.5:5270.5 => 0.4 angstroms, 1.66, 1.64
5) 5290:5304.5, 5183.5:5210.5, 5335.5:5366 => 0.2 angstroms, 1.6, 1.9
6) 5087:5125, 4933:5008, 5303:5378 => 2.5 angstroms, 1.7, 1.86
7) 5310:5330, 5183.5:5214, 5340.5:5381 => 0.0 angstroms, 1.61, 1.9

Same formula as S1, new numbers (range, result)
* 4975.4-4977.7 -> 1.59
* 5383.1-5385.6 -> 1.87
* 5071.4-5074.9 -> 1.59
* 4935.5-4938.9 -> 1.72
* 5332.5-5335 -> 1.83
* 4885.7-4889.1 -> 1.6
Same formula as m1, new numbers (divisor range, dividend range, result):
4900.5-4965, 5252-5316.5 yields 1.15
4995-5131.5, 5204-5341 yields 1.13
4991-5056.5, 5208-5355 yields 1.17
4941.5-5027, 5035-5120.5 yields 1.02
